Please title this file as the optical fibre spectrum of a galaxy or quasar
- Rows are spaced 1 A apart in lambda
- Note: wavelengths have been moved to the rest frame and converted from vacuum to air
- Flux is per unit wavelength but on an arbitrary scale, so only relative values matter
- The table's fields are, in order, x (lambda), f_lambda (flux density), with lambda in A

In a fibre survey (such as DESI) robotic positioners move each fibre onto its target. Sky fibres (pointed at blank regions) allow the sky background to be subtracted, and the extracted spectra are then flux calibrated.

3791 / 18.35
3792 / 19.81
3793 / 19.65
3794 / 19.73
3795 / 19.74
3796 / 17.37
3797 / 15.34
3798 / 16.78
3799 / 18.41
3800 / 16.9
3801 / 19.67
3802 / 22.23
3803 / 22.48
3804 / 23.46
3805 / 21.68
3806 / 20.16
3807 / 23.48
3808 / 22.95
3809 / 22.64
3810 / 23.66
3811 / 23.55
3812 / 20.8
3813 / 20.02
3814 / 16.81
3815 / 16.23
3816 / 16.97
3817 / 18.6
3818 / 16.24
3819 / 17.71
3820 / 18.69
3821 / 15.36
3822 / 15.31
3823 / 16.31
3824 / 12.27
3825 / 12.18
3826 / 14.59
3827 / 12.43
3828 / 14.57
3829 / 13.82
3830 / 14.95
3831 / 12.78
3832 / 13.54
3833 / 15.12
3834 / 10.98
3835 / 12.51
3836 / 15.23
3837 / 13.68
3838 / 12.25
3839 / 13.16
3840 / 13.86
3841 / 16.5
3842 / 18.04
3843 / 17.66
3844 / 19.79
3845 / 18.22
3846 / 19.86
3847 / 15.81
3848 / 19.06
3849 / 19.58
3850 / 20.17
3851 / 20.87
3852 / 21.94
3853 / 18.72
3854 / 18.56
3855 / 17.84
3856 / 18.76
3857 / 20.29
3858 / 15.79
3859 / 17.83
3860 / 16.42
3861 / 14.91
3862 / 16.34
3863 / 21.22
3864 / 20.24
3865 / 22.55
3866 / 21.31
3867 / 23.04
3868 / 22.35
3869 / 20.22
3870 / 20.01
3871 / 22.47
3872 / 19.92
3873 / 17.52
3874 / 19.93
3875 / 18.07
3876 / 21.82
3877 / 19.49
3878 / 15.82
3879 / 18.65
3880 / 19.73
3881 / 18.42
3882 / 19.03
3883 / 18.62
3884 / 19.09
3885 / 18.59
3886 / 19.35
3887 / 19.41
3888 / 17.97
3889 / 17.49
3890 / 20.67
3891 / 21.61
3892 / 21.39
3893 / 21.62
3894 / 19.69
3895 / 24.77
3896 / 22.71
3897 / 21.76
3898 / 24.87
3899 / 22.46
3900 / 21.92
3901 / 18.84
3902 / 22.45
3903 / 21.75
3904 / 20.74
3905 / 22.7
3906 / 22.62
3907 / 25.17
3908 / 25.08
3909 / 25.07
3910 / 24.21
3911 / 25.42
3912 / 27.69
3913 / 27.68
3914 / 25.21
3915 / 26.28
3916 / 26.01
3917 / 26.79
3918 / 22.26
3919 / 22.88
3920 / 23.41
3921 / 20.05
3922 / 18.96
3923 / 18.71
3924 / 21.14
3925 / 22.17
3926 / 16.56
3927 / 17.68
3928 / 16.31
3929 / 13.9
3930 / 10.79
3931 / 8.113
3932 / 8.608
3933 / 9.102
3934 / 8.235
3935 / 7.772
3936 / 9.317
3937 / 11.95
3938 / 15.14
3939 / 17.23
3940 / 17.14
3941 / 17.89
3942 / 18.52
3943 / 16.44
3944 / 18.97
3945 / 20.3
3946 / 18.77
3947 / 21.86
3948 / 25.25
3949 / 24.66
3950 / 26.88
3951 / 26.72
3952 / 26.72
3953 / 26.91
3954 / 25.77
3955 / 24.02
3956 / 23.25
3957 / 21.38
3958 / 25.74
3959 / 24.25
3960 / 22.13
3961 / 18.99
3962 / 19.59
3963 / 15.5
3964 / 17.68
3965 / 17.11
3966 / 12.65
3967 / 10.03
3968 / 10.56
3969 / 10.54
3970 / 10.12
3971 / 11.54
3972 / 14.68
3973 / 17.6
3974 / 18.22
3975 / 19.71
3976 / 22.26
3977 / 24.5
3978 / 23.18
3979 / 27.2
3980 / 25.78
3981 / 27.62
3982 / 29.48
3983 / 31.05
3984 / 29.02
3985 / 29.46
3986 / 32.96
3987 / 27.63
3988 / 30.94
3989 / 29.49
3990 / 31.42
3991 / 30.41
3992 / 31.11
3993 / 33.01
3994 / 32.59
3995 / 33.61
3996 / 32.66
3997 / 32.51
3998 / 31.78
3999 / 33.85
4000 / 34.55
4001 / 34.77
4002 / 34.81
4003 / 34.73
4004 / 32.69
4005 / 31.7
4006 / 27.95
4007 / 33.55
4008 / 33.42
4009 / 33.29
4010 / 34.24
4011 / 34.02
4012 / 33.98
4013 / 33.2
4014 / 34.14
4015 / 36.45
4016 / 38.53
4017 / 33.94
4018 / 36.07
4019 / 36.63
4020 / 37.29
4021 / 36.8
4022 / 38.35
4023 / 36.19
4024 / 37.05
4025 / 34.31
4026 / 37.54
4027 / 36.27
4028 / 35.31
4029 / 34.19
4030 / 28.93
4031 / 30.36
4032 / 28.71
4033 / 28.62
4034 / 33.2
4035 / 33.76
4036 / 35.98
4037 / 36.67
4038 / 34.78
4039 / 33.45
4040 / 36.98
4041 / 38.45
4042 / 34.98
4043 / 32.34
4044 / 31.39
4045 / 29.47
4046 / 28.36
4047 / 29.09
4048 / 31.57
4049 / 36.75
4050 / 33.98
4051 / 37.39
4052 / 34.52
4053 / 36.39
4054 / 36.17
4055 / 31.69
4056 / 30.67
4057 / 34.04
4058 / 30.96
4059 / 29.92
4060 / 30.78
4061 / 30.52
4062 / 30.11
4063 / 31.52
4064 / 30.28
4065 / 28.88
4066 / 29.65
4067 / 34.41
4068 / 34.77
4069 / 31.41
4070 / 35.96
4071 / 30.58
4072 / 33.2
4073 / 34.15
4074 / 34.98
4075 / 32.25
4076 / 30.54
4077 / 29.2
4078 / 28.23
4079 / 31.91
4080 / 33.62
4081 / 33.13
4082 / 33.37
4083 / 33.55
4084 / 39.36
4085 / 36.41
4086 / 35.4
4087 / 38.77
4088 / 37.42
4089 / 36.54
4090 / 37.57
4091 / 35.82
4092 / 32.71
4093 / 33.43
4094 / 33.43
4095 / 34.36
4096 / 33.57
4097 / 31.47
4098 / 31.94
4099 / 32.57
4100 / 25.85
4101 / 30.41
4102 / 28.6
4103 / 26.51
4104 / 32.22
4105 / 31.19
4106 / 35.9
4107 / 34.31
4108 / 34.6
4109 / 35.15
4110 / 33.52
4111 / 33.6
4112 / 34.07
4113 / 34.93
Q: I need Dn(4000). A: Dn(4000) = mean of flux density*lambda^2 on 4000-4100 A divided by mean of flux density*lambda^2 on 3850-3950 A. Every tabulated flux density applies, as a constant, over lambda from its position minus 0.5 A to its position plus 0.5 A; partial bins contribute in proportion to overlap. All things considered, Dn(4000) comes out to 1.84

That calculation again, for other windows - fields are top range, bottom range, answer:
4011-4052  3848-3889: 1.93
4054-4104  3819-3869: 2.17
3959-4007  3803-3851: 1.61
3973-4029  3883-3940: 1.69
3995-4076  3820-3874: 2.14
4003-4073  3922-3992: 1.73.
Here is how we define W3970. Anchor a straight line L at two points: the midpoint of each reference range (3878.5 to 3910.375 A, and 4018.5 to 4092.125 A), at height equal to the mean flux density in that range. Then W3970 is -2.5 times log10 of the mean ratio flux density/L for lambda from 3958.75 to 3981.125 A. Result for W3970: 0.44 mag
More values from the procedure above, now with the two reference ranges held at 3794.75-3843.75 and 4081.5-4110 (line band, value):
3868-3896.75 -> 0.056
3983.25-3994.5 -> -0.130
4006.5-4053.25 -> -0.156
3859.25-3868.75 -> 0.003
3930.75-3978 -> 0.368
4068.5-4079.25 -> 0.010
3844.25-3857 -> -0.009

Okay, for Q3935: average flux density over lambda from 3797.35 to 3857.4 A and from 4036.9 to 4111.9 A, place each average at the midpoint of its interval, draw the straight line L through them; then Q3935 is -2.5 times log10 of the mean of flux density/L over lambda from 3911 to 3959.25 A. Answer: 0.22 mag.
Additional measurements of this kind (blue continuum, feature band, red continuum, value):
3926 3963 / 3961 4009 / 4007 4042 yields 0.05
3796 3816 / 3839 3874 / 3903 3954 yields 0.06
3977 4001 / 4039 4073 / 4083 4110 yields -0.01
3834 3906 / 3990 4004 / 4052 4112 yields -0.20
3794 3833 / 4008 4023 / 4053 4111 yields -0.21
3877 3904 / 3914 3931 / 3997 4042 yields 0.18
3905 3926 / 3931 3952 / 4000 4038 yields 0.48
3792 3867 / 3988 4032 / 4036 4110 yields -0.16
